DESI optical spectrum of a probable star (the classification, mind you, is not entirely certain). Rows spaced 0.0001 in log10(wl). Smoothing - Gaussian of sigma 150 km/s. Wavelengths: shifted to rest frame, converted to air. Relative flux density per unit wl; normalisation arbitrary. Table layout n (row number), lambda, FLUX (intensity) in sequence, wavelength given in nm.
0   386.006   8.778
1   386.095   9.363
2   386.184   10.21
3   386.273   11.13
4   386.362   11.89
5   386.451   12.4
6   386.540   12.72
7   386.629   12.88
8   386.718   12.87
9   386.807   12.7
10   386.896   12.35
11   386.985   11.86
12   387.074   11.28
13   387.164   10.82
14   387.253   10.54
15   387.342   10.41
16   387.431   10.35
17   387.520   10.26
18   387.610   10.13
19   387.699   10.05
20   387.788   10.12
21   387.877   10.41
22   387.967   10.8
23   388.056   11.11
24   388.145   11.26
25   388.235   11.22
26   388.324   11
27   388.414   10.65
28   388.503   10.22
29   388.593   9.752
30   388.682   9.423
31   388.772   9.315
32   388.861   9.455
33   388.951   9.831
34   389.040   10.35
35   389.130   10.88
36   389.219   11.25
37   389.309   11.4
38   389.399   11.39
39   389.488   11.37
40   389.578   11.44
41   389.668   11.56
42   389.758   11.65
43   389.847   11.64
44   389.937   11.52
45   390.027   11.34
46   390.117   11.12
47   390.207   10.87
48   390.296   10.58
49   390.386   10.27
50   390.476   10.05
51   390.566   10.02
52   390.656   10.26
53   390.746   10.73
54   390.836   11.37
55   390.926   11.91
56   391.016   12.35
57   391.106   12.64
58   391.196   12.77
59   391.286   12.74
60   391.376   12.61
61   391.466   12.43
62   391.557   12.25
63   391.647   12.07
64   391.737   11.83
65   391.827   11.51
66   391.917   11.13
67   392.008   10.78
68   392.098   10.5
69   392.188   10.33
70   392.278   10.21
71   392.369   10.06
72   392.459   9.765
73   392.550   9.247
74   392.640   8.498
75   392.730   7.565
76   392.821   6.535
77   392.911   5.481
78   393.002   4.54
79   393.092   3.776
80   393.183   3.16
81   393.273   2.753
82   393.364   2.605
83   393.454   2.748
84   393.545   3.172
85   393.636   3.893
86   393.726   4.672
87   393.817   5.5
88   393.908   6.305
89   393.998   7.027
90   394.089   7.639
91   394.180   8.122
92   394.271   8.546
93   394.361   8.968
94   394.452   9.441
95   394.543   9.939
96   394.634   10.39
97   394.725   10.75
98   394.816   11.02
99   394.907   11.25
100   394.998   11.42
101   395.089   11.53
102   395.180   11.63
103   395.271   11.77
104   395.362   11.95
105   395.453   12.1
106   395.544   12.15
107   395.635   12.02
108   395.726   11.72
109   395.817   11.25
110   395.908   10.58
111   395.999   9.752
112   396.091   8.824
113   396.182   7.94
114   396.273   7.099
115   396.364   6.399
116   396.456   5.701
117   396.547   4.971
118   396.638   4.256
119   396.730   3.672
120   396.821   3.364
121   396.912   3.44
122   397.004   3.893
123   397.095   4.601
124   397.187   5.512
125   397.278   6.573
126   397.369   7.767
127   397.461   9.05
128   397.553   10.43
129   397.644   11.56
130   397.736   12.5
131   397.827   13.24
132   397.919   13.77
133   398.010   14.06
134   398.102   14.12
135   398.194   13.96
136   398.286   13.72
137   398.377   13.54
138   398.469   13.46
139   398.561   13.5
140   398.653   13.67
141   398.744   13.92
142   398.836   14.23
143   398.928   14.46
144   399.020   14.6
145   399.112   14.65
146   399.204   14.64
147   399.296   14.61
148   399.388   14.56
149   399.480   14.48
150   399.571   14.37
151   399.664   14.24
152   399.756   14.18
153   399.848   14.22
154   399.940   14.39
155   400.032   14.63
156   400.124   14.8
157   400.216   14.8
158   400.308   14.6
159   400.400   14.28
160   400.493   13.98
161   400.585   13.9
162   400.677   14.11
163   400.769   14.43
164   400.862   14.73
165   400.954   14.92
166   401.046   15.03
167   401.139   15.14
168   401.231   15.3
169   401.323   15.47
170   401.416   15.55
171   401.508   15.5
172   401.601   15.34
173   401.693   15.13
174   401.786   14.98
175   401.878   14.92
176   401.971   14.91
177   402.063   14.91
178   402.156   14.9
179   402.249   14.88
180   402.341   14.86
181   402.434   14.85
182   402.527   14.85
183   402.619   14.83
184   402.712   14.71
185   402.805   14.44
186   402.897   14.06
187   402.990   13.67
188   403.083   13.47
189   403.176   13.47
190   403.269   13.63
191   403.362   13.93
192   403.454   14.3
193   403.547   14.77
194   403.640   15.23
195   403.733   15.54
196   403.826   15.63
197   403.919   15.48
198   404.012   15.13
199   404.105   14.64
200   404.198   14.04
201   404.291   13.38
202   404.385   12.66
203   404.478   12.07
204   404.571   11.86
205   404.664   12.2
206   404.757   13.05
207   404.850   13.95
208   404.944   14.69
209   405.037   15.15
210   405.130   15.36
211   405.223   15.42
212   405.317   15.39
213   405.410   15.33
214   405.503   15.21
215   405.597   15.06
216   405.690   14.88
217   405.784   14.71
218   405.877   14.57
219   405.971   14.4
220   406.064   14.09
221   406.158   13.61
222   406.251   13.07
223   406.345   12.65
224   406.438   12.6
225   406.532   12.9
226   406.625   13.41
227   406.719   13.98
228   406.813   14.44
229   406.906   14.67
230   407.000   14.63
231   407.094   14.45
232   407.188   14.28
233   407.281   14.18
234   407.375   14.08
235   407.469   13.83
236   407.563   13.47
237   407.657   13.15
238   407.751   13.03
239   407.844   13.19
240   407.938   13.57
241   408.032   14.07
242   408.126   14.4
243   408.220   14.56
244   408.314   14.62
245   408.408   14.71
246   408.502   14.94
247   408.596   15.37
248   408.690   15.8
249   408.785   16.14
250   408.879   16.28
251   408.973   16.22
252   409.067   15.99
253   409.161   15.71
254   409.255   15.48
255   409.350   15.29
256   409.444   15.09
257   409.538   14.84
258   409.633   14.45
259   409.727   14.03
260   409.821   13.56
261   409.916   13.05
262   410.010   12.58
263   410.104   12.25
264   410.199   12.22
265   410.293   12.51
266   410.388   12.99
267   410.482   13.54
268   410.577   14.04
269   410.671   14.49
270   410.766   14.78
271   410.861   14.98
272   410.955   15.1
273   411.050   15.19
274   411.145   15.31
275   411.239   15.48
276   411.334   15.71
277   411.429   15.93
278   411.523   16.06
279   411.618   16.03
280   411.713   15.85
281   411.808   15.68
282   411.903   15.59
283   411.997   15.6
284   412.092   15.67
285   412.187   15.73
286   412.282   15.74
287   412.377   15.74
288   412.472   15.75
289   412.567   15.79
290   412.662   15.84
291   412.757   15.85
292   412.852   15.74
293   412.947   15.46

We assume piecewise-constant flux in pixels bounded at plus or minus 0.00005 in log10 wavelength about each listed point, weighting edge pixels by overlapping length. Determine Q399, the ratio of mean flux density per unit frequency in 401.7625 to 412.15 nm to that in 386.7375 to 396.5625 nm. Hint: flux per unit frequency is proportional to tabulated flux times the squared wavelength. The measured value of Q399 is 1.59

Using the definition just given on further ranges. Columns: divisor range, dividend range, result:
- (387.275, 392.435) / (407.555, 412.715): 1.49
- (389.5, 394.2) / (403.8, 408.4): 1.65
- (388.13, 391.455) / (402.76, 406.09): 1.39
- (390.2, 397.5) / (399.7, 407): 1.74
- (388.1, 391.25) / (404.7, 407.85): 1.40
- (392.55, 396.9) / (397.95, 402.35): 1.93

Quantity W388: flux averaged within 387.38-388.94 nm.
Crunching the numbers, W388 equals 10.3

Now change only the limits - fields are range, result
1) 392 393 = 8.74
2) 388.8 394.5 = 9.33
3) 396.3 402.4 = 12.6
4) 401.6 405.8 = 14.5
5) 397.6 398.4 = 13.4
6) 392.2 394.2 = 6.1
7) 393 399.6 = 9.53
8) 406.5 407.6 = 14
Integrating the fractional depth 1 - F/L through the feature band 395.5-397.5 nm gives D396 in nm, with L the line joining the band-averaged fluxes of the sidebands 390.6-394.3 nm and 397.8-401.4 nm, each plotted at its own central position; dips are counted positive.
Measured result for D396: 0.75 nm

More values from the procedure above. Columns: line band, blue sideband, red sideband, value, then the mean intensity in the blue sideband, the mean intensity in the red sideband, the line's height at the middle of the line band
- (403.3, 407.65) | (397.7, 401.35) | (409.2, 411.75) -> 0.065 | 14.3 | 14.5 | 14.4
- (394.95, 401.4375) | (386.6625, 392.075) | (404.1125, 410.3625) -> 0.434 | 11.1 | 14.2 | 12.6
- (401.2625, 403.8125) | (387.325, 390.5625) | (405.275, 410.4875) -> -0.287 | 10.7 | 14.2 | 13.2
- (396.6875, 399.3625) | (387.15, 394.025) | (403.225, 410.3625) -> 0.166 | 9.65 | 14.2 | 11.8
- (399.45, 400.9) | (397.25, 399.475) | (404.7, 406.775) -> -0.116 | 13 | 14.2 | 13.3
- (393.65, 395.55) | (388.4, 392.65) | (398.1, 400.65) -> 0.461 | 11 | 14.2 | 12.5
